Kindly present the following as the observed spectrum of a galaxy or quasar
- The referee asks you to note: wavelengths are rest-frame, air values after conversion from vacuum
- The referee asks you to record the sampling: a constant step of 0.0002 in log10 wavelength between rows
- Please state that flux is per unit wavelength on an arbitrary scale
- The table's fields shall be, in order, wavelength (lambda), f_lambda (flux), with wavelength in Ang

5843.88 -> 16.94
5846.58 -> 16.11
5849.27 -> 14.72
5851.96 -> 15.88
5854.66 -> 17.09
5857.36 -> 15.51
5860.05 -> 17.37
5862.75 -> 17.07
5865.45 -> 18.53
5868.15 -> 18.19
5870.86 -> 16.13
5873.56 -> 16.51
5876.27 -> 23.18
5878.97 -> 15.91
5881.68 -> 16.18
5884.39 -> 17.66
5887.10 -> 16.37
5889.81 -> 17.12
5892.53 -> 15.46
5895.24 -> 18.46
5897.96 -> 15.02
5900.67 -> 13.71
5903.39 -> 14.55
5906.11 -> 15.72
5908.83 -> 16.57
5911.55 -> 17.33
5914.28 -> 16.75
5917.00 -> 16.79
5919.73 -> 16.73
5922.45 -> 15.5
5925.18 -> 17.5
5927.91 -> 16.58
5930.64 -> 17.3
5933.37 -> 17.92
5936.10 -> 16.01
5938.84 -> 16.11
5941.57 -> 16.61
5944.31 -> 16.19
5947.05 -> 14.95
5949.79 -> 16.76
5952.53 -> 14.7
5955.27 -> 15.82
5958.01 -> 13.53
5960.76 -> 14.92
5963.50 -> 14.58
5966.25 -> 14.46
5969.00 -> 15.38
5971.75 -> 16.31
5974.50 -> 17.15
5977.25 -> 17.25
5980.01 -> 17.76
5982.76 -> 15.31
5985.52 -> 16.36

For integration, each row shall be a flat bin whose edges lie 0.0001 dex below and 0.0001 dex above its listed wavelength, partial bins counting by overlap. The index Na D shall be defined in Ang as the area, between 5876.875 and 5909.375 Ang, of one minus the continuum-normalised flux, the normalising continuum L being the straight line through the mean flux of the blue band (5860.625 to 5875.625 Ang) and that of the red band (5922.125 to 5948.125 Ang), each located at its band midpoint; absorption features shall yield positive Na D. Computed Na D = 1.8 Ang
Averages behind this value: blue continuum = 17.6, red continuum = 16.5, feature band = 16.2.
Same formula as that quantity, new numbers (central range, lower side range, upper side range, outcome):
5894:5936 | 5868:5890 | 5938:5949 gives 0.5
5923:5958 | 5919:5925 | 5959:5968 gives -1.5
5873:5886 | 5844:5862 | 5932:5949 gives -1.4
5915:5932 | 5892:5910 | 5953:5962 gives -1.6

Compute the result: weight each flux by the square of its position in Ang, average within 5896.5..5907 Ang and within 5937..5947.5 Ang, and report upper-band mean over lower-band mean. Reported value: 1.10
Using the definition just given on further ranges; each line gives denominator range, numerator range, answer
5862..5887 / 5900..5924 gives 0.92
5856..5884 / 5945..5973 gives 0.89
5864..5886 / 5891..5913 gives 0.90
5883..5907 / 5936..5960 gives 0.99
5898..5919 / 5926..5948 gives 1.05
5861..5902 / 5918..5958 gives 0.97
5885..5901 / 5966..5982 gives 1.04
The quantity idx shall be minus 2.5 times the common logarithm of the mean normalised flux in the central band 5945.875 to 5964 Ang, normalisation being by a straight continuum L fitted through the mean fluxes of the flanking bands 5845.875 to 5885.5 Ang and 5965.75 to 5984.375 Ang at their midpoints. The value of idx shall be 0.096 mag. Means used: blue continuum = 17.1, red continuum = 16.3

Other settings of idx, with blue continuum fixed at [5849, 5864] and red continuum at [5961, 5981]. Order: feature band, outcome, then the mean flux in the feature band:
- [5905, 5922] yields -0.03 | 16.6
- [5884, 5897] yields -0.04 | 16.9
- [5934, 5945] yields -0.01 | 16.3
